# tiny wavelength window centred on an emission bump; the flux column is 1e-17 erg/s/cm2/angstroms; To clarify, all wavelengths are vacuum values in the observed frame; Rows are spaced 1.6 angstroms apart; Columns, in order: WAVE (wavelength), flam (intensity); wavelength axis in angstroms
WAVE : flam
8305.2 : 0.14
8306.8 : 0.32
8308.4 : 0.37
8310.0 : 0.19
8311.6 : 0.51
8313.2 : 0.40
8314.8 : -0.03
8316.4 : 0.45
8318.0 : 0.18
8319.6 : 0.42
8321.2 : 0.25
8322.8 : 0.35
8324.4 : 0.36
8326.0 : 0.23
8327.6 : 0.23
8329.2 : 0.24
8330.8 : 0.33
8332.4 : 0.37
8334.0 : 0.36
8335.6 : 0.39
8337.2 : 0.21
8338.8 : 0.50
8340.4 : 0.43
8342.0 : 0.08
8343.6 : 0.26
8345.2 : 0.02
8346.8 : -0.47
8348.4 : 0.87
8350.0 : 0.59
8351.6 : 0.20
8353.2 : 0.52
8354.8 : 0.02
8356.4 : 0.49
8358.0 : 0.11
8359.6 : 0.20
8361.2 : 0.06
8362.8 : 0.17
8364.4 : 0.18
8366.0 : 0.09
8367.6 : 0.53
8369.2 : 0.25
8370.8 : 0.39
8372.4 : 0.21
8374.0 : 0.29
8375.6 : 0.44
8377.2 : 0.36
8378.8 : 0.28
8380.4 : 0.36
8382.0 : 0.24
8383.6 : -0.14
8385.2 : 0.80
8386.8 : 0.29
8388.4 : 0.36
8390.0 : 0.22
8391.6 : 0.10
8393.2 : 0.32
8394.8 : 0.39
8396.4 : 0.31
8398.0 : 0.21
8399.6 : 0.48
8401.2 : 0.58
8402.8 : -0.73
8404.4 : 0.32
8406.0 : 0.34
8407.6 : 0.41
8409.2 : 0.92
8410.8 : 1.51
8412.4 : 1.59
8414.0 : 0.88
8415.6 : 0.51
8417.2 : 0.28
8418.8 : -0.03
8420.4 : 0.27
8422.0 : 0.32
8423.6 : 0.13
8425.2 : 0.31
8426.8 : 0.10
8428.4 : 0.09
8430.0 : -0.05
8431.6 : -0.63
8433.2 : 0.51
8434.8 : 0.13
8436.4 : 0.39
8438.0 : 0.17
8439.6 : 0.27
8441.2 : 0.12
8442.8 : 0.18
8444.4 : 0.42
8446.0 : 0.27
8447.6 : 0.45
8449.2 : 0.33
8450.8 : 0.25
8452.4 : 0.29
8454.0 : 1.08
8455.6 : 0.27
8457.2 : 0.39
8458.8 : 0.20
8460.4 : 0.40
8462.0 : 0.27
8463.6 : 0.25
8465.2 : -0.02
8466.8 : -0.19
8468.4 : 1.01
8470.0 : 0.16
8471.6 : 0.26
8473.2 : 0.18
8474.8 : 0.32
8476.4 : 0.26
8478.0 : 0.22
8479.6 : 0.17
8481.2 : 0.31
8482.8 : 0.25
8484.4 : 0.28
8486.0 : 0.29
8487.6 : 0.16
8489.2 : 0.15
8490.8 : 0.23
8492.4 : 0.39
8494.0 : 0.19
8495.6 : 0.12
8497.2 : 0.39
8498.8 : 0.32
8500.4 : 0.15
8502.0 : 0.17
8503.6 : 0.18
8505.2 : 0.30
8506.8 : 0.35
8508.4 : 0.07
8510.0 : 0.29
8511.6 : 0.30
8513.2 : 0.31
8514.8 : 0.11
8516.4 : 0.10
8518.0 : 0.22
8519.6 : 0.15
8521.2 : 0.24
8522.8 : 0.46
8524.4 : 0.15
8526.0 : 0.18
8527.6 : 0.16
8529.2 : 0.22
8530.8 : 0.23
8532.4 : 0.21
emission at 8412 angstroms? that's H-beta 4861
